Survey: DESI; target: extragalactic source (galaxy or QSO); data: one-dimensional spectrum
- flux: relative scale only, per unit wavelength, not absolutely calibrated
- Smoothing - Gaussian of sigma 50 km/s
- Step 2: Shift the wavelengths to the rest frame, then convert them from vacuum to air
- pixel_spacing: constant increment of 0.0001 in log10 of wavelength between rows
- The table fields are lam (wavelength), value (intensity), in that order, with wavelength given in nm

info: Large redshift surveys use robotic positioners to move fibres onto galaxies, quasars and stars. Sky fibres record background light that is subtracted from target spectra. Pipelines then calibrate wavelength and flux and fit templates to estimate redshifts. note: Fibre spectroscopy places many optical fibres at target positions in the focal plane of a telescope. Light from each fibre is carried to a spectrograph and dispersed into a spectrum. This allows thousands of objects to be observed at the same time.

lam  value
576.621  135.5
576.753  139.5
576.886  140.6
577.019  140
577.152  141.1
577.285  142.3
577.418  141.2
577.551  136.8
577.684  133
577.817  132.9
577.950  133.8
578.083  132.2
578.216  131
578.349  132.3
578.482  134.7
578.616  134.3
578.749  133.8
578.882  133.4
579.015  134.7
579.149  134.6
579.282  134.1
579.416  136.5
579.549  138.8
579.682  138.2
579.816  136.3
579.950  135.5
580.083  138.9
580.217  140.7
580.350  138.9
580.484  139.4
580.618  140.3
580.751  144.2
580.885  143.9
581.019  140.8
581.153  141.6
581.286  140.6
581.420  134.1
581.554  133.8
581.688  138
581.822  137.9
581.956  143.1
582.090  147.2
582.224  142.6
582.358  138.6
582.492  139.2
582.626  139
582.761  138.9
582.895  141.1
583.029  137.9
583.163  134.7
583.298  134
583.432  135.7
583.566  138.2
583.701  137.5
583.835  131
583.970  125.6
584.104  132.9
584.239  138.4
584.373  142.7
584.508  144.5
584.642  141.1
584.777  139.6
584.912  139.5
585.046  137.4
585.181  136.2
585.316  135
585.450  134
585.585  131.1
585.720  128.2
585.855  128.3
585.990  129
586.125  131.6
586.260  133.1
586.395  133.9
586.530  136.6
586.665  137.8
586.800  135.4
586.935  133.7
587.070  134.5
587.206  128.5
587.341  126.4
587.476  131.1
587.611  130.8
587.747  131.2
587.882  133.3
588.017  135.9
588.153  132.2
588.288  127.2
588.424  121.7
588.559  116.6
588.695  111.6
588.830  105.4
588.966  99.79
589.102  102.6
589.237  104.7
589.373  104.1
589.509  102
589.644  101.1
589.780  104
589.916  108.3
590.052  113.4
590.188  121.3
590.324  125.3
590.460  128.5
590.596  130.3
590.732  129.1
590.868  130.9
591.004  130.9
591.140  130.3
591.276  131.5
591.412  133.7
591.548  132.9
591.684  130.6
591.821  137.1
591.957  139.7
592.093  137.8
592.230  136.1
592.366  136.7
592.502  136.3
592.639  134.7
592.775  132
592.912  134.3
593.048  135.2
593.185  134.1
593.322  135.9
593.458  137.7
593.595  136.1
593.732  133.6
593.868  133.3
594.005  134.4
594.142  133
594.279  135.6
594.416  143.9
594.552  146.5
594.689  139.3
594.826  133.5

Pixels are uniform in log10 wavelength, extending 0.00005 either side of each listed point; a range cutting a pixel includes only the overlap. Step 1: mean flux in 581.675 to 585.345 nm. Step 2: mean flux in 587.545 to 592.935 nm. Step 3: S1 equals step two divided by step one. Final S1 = 0.90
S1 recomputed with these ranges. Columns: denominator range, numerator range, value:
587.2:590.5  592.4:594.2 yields 1.15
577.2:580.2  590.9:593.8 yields 0.99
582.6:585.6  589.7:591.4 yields 0.90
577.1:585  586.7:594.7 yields 0.93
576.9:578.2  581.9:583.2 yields 1.03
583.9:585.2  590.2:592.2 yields 0.96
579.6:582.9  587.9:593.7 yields 0.90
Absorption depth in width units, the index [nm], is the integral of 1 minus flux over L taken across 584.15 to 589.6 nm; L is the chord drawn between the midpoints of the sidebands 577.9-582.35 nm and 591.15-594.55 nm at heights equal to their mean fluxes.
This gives 0.34 nm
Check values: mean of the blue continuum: 138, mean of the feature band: 128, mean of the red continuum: 135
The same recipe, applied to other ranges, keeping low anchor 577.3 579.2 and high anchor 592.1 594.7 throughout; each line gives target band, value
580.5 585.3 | -0.129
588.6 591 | 0.392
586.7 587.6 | 0.025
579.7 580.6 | -0.025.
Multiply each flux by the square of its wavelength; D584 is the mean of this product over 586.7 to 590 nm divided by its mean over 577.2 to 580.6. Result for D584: 0.9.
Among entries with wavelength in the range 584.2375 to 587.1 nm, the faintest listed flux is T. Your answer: 128.2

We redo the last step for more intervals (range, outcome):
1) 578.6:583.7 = 133.4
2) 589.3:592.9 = 101.1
